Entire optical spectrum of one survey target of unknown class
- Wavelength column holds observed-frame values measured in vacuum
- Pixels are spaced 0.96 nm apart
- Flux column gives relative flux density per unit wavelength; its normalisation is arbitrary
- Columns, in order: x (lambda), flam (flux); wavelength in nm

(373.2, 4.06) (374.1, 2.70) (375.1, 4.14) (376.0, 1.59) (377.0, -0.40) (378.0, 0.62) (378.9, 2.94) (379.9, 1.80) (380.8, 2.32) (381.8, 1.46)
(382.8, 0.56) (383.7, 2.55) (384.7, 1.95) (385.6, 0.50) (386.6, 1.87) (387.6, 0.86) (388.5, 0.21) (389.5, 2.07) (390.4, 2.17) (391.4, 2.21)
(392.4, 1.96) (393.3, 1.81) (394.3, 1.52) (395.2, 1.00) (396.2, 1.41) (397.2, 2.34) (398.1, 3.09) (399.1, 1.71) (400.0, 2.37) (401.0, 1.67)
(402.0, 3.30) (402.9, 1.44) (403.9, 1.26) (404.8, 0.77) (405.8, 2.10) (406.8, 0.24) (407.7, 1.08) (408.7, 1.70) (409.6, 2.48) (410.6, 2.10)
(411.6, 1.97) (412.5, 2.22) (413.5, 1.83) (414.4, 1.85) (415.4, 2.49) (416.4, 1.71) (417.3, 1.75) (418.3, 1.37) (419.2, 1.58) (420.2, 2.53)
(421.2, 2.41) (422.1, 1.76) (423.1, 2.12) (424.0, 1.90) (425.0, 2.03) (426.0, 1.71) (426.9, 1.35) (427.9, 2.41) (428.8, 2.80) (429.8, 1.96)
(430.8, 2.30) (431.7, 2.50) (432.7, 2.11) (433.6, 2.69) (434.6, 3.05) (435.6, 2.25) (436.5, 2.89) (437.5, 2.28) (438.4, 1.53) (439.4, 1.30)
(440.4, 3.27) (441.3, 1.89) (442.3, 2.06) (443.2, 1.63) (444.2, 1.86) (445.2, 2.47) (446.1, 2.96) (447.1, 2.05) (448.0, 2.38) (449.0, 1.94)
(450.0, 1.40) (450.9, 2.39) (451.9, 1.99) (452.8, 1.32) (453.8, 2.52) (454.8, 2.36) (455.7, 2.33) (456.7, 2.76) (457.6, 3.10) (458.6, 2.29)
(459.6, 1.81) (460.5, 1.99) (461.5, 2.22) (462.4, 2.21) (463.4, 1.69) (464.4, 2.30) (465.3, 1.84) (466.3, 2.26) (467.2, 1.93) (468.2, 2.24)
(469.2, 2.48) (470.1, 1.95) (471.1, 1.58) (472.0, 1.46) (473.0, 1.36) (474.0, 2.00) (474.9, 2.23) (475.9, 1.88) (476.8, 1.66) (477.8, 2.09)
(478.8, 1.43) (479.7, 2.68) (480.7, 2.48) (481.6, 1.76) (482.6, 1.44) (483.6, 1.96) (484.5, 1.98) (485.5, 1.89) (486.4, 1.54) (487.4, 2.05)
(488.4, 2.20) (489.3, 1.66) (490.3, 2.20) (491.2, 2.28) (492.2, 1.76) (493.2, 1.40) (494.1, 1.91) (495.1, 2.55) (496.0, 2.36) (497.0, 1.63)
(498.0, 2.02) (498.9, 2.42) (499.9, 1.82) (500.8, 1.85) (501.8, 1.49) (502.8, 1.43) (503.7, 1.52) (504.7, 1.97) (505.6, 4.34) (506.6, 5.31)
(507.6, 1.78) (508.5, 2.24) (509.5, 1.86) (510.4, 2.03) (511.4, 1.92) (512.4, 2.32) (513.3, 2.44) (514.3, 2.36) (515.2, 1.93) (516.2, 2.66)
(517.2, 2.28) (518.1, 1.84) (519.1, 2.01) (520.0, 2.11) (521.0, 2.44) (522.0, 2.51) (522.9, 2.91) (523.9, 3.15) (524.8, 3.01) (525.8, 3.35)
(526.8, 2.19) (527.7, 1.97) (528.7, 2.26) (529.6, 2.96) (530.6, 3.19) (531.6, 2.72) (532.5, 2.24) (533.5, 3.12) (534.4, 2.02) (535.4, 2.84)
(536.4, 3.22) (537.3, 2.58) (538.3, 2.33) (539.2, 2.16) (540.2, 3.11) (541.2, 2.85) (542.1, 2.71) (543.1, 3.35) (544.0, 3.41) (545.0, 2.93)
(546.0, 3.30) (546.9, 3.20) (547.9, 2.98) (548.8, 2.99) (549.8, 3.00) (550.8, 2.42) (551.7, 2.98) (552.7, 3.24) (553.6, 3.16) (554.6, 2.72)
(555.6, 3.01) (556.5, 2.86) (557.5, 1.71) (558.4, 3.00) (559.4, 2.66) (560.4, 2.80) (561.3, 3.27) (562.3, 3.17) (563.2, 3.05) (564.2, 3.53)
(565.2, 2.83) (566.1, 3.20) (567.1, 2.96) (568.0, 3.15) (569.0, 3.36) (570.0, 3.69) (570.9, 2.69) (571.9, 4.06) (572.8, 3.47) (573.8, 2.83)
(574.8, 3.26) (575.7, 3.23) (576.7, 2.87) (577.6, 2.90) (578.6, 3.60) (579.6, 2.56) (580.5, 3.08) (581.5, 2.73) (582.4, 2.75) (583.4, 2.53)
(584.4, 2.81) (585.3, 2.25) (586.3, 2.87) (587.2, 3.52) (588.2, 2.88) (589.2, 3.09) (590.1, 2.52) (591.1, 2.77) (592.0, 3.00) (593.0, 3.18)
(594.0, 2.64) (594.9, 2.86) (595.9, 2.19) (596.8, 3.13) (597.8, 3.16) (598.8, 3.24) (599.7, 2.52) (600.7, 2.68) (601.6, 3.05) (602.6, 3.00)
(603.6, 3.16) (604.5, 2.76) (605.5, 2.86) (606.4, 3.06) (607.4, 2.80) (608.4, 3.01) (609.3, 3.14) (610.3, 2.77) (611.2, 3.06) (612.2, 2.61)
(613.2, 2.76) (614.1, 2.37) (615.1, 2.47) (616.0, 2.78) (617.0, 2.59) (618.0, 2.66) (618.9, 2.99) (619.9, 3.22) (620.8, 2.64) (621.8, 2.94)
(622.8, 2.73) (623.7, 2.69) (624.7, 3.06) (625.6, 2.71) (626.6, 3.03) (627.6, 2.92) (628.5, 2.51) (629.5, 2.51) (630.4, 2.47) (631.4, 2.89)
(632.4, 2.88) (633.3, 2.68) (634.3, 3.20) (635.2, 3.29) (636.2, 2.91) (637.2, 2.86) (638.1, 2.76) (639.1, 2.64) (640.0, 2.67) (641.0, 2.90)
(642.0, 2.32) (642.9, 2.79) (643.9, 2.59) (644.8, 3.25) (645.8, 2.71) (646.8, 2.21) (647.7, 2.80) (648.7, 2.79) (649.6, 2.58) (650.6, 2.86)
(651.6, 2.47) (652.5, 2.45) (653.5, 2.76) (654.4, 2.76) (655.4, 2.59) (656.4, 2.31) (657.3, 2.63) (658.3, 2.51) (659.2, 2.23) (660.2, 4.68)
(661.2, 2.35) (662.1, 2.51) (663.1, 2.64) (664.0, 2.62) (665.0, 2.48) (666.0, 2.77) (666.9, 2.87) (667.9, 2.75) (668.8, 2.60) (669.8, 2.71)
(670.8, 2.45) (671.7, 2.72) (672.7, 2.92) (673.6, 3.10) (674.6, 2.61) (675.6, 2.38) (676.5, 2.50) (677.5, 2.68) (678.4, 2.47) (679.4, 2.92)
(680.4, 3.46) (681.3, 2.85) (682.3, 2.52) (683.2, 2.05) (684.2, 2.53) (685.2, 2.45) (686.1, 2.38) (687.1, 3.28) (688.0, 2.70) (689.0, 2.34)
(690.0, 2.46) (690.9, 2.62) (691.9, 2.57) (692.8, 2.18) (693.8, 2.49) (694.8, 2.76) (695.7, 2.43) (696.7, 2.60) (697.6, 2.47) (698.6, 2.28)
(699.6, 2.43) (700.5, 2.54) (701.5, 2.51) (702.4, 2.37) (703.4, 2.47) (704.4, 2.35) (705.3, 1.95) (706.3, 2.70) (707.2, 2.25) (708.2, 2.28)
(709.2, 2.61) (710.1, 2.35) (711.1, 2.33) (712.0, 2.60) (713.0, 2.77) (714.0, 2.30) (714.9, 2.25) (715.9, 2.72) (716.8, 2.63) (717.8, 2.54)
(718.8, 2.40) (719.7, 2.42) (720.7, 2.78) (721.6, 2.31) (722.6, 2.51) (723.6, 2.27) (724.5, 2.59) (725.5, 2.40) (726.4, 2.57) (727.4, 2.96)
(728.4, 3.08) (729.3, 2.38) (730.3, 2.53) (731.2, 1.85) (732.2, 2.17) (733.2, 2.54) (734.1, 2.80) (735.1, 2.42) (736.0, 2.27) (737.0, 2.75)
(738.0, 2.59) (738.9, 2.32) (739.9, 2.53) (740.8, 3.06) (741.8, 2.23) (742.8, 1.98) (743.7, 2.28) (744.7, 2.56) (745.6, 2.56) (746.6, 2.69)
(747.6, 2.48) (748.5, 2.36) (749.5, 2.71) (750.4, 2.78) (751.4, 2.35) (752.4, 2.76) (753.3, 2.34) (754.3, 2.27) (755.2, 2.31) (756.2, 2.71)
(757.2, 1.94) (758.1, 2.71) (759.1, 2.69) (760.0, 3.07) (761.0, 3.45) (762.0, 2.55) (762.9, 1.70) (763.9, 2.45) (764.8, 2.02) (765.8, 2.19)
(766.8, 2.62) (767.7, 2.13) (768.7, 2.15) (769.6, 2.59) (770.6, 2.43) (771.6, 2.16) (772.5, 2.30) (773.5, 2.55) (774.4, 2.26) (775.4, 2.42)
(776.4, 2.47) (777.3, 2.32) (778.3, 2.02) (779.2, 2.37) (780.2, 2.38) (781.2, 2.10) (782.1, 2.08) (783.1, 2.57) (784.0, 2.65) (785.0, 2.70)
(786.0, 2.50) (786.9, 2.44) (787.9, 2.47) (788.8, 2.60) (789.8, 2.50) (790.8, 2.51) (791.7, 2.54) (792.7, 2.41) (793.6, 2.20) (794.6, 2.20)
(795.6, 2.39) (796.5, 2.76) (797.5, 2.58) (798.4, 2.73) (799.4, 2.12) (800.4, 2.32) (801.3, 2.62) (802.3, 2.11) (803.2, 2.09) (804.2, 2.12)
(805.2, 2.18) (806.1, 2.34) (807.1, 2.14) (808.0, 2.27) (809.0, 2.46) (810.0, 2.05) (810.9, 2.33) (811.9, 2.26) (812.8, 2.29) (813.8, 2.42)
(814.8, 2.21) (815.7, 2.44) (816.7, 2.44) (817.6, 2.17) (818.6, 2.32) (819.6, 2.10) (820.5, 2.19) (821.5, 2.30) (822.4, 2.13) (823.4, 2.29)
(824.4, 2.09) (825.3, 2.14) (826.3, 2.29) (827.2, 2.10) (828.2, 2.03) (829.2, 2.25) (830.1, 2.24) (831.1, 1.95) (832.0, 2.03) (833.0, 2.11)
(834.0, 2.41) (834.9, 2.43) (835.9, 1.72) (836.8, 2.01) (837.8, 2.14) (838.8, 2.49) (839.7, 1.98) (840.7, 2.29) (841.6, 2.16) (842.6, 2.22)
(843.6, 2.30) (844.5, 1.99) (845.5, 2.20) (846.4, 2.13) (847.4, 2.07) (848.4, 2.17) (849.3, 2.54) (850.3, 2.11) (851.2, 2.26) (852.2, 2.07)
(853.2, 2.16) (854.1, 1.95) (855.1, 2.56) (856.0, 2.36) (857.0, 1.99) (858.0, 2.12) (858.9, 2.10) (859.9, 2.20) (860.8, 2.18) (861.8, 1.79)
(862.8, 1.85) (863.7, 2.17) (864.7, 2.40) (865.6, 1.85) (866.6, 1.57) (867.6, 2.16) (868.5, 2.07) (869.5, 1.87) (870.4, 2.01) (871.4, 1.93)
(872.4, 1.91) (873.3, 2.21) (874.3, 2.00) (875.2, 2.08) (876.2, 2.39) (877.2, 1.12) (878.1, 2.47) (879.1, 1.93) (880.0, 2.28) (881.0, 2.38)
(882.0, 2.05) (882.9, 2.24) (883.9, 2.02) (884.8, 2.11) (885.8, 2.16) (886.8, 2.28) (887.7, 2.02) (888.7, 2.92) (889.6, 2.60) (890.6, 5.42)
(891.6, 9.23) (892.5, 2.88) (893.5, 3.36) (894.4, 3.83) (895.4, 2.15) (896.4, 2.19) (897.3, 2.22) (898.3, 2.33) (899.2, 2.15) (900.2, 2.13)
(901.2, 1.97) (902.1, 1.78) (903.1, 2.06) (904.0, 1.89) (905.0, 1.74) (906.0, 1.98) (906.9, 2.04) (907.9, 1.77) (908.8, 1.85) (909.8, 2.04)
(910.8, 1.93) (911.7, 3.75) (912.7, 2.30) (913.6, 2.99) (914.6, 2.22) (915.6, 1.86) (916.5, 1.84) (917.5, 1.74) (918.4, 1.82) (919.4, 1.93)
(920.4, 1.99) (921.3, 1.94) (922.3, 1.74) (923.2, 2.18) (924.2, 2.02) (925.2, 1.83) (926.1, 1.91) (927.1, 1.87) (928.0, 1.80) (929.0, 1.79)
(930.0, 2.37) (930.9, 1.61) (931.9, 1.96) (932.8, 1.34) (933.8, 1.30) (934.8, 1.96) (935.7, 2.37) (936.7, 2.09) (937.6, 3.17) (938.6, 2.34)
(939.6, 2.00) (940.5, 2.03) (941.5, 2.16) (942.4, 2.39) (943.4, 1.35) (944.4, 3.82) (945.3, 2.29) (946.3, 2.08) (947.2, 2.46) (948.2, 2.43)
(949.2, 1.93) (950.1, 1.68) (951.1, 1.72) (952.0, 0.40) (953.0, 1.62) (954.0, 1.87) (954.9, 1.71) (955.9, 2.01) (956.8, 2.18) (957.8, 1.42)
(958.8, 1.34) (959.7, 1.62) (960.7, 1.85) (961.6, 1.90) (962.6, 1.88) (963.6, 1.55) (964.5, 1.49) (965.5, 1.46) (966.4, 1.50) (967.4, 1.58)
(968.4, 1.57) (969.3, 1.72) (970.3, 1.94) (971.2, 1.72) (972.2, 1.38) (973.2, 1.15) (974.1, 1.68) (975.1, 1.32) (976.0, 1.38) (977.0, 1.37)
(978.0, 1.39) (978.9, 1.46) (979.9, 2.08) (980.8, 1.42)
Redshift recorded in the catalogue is 0.36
